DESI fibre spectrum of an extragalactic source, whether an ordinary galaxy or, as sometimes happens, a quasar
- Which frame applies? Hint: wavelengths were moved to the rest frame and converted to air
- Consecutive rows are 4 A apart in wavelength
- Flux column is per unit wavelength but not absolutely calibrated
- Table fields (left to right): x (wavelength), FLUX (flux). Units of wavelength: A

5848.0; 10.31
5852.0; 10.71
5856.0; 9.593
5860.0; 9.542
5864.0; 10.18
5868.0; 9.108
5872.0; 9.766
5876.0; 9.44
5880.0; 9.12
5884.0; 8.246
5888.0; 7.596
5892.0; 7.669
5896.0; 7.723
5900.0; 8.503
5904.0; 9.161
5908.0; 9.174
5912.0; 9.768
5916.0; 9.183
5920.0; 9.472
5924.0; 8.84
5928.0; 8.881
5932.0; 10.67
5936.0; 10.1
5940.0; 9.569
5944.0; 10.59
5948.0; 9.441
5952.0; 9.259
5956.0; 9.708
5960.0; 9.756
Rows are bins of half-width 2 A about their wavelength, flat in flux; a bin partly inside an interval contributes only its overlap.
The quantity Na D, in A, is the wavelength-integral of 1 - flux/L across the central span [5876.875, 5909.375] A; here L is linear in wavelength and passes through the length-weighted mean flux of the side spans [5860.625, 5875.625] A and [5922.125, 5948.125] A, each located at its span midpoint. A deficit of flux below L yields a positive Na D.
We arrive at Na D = 4.2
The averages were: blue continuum 9.65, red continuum 9.75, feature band 8.42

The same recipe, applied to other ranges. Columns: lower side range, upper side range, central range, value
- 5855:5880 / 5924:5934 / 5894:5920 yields 1.68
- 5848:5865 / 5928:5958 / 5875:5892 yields 2.61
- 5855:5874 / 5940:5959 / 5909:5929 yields 0.94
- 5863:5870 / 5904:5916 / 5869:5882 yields 0.15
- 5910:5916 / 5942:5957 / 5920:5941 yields 0.13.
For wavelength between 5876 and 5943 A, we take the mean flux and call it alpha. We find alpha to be 9.02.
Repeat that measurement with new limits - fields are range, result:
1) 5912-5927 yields 9.23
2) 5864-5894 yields 8.8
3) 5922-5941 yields 9.61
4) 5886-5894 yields 7.63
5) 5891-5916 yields 8.75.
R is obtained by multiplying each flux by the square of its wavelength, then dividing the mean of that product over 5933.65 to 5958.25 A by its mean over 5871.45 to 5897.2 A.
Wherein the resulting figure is 1.18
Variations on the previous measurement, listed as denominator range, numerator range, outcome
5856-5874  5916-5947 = 1.03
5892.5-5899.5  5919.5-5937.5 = 1.23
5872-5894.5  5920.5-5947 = 1.16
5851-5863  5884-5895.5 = 0.79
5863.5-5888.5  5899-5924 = 1.03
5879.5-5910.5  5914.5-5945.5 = 1.17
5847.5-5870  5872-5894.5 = 0.87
